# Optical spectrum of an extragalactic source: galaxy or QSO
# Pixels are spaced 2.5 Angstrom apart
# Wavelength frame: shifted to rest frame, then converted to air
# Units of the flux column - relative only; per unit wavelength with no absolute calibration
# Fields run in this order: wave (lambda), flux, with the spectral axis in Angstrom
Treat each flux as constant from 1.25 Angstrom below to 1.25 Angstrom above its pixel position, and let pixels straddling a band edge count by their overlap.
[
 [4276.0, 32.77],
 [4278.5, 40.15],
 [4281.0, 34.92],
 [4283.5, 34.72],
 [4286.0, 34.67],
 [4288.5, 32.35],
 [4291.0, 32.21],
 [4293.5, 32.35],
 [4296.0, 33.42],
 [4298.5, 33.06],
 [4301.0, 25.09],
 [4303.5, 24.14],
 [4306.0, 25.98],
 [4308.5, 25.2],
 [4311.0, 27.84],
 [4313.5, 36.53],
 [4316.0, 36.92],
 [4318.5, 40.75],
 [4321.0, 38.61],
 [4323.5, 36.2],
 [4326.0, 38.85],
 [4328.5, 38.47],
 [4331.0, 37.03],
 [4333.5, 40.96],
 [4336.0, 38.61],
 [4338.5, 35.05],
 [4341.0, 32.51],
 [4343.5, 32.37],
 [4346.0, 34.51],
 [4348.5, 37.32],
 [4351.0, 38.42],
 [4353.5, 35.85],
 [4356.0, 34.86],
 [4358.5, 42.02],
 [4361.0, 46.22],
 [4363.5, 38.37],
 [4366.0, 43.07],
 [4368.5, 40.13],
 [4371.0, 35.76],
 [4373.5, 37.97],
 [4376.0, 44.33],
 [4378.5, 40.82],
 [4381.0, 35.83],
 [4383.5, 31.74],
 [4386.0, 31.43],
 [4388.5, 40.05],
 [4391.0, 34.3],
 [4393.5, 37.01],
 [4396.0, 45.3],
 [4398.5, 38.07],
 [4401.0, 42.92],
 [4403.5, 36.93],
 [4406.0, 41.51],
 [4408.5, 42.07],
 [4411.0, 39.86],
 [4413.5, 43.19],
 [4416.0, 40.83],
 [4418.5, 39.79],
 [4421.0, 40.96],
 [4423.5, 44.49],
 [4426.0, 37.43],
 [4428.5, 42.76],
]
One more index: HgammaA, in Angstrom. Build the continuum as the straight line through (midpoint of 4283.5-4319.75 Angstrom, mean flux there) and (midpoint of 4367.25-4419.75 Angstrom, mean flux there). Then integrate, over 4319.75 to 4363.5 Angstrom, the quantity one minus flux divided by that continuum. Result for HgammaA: -3.43 Angstrom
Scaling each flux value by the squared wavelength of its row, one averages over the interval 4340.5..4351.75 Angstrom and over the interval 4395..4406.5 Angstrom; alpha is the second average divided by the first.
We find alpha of 1.19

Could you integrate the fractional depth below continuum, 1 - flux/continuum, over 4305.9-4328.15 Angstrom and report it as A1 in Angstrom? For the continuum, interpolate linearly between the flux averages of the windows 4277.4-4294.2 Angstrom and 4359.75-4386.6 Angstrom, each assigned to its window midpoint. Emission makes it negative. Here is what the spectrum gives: 0.9 Angstrom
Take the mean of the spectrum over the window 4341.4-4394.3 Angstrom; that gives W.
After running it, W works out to 37.7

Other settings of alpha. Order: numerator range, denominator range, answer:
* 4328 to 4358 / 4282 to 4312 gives 1.23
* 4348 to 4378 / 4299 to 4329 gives 1.24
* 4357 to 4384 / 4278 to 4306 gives 1.29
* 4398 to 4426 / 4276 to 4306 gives 1.34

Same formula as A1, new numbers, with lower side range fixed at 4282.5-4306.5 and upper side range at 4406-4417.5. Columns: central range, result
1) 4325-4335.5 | -1.44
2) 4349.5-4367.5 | -1.53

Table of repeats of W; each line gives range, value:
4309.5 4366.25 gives 37.3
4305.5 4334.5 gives 35.5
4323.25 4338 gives 38.3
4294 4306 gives 28.8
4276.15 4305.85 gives 32.2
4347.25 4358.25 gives 37.1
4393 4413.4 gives 40.7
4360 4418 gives 39.4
